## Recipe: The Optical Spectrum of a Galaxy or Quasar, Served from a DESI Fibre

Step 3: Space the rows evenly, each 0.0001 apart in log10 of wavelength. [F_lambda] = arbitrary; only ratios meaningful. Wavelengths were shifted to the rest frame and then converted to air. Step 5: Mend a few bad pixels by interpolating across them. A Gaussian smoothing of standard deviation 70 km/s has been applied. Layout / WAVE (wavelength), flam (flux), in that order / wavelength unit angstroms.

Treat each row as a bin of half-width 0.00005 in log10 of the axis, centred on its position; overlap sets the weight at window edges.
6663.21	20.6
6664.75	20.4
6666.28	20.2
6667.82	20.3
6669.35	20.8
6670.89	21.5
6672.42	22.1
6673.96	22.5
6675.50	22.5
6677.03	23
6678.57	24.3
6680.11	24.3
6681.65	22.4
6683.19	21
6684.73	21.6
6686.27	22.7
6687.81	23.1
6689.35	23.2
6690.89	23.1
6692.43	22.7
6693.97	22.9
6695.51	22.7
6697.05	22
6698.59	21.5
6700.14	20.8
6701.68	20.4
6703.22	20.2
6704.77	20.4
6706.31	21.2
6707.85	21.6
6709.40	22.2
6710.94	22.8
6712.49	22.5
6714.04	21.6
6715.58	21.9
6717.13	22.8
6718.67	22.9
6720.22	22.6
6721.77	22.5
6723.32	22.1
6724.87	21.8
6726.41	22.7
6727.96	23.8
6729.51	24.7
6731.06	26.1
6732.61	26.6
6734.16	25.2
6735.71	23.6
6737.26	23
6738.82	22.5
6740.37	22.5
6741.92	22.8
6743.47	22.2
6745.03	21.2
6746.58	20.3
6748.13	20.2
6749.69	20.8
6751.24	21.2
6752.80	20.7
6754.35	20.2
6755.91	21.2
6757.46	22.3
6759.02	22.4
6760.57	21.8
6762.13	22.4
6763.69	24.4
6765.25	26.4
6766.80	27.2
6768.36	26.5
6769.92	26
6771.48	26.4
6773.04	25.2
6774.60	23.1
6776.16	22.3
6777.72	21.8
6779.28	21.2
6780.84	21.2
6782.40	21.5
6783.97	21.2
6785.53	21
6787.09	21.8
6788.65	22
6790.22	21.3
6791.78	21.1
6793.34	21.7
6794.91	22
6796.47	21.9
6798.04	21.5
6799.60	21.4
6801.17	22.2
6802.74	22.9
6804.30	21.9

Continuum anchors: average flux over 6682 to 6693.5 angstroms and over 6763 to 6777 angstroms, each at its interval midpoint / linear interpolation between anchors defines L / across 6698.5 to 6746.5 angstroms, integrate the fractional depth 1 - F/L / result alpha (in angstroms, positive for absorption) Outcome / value 2.3 angstroms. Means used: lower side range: 22.5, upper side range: 25.3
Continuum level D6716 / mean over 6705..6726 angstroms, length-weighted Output 22.2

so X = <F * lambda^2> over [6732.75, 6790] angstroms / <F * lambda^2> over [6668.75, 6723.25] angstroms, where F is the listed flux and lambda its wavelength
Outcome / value 1.0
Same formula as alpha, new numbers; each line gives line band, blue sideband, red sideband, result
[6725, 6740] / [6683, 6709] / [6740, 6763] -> -1.7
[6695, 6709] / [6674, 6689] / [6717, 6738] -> 1.2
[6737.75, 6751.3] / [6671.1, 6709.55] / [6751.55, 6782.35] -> 0.8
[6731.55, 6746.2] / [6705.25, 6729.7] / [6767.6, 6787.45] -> -0.4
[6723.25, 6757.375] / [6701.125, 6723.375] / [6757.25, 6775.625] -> 1.0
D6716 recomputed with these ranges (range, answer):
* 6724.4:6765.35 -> 22.6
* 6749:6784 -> 23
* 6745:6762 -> 21.2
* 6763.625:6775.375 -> 25.7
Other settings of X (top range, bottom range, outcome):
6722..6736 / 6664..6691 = 1.10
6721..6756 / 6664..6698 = 1.03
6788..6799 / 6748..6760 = 1.03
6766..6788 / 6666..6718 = 1.08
